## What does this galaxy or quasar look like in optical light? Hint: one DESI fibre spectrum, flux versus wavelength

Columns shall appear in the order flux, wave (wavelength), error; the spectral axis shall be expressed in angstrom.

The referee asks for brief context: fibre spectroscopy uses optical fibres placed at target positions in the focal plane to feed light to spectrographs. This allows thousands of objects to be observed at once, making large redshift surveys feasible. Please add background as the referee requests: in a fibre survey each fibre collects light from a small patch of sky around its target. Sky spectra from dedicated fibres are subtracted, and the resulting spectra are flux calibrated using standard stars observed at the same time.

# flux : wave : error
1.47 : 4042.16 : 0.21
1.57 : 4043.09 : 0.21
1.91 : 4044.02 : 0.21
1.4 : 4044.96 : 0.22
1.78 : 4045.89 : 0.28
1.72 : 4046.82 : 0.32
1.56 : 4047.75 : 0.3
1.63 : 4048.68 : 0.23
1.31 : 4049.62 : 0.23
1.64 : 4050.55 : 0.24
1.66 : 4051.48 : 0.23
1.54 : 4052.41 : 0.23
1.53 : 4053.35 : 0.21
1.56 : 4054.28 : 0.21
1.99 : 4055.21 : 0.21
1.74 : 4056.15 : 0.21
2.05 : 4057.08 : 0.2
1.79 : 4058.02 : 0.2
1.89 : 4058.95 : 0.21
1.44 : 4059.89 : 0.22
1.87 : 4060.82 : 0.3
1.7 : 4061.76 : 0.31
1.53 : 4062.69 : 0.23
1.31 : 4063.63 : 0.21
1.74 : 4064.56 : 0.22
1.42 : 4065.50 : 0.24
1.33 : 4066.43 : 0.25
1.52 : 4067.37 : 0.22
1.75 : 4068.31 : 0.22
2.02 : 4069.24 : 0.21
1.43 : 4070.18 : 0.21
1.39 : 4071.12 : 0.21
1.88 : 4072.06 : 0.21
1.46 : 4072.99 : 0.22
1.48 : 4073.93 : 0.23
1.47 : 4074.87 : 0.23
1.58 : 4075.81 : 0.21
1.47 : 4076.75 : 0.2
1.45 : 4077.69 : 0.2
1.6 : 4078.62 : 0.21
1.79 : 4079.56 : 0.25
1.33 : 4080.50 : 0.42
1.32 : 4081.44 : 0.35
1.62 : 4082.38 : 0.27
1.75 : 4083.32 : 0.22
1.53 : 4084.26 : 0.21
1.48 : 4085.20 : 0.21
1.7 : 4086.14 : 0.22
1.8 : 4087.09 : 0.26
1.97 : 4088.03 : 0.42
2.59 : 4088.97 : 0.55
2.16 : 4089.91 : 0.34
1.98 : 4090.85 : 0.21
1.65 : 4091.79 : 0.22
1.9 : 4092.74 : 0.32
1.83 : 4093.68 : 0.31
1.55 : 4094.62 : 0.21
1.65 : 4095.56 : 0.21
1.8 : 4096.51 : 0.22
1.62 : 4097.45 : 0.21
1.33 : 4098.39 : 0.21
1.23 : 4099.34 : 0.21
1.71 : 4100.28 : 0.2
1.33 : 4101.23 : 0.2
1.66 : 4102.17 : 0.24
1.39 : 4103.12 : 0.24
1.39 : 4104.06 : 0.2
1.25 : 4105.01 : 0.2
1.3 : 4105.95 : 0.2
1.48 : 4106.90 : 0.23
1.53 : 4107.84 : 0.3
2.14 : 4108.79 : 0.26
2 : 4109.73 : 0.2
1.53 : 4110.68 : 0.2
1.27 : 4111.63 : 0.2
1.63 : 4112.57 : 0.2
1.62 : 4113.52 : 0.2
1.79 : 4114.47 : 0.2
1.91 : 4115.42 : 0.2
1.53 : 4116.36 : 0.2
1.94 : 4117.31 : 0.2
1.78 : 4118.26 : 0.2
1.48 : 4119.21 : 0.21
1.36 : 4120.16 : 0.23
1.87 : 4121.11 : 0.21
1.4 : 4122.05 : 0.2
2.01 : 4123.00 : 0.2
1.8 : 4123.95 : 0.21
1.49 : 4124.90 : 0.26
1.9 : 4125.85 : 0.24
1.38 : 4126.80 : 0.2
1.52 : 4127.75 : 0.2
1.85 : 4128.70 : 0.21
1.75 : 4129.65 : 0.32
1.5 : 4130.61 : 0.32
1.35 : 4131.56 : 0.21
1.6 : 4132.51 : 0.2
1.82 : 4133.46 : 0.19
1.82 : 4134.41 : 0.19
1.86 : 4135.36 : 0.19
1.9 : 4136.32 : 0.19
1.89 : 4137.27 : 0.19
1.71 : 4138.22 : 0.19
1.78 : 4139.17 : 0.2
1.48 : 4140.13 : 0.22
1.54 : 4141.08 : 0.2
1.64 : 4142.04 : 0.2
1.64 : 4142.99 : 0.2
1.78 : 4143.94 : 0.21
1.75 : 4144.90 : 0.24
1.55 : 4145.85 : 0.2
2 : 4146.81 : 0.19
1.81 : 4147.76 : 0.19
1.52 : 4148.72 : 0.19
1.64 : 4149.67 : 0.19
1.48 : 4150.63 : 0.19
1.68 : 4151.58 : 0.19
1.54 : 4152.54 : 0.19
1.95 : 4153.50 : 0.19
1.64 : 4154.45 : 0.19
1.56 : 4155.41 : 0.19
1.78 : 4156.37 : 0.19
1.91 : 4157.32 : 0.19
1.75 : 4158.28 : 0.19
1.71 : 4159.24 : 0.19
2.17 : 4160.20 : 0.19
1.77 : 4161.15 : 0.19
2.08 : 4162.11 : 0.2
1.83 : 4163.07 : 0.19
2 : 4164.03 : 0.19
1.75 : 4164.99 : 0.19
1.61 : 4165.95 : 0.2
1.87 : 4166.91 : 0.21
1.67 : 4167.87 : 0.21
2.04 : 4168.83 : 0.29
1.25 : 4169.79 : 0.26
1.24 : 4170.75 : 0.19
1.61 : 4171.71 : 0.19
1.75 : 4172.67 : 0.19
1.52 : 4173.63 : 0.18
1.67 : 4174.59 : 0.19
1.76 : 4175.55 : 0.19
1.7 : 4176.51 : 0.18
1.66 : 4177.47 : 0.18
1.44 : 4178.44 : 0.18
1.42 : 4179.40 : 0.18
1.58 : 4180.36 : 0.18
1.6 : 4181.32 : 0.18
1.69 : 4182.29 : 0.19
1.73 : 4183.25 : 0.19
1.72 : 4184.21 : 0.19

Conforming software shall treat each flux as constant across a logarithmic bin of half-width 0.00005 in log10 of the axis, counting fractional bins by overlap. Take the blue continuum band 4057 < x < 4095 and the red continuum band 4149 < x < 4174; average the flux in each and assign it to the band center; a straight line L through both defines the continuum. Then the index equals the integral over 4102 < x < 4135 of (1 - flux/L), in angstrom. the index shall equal 1.26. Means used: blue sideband 1.67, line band 1.63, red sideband 1.72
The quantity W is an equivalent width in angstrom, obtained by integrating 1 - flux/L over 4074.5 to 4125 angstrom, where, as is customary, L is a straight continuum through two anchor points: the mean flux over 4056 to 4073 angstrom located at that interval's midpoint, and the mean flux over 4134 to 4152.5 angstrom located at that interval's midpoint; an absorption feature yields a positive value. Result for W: 0.9 angstrom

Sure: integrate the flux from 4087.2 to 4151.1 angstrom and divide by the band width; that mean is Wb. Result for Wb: 1.68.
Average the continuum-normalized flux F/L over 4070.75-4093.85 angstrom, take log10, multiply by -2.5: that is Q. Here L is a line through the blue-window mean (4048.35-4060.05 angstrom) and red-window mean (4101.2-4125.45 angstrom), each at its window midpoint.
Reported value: -0.02 mag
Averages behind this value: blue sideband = 1.68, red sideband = 1.62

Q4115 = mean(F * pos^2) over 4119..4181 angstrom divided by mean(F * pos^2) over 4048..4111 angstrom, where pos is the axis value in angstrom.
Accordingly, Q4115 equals 1.1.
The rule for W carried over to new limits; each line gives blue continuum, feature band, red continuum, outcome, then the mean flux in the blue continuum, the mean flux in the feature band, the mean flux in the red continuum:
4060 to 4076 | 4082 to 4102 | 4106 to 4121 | -1.3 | 1.58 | 1.72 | 1.66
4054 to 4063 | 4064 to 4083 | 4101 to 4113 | 1.6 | 1.76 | 1.55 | 1.54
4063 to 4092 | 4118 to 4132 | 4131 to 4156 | 0.4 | 1.64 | 1.63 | 1.69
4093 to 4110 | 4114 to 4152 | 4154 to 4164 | 0.5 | 1.57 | 1.69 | 1.83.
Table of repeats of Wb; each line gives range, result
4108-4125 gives 1.7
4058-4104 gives 1.63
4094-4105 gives 1.51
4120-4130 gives 1.68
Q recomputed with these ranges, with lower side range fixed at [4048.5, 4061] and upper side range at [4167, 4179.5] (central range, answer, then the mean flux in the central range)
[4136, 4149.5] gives -0.05 mag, 1.71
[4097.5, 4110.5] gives 0.09 mag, 1.52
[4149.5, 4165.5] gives -0.10 mag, 1.78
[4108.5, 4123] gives -0.03 mag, 1.69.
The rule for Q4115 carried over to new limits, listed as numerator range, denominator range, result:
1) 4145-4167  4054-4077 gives 1.13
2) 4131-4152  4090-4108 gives 1.10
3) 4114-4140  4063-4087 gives 1.12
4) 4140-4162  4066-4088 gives 1.13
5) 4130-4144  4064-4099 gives 1.05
